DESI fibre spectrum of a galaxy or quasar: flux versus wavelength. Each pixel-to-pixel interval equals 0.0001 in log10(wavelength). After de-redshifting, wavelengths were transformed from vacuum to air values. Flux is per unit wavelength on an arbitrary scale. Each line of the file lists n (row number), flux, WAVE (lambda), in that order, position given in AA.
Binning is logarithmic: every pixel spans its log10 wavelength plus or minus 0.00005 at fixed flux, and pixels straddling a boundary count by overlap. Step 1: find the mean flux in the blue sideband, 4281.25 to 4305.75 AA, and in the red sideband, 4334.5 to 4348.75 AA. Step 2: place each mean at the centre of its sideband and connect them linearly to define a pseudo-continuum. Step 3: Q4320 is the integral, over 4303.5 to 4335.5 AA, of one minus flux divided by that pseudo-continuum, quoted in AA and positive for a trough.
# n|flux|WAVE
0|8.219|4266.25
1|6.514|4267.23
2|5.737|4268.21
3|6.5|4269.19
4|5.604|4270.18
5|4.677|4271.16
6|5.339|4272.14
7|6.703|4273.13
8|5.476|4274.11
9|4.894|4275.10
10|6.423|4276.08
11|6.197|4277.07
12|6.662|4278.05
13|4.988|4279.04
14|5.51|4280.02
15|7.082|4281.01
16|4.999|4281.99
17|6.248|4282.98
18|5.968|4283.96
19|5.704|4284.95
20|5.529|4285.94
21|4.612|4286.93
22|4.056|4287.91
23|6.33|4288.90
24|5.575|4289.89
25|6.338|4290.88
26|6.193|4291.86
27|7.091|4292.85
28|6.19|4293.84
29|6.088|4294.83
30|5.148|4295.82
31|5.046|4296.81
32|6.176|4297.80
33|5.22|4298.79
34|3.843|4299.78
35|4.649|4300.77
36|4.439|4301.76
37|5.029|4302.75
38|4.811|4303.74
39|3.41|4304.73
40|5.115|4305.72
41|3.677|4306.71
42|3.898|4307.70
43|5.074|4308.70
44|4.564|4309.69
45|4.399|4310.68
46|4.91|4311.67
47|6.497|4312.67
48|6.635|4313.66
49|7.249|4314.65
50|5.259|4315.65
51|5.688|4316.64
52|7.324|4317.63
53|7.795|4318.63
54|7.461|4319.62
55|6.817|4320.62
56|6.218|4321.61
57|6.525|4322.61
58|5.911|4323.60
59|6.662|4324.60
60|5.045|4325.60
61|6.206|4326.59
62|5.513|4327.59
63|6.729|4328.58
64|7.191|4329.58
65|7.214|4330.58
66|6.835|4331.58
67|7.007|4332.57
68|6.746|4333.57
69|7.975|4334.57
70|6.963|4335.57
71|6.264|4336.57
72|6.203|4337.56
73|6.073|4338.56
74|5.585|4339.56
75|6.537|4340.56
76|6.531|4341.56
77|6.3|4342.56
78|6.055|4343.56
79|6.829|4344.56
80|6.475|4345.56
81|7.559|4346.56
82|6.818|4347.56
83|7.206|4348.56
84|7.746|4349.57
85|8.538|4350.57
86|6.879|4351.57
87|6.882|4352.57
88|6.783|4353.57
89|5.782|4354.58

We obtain 0.1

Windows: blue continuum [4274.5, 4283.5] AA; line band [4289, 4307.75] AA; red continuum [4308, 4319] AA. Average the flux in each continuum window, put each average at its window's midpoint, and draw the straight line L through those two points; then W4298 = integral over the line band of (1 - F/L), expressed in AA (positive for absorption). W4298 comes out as 2.16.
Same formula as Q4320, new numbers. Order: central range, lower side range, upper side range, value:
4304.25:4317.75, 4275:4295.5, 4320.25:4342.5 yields 2.2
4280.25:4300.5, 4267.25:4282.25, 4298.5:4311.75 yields -2.1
